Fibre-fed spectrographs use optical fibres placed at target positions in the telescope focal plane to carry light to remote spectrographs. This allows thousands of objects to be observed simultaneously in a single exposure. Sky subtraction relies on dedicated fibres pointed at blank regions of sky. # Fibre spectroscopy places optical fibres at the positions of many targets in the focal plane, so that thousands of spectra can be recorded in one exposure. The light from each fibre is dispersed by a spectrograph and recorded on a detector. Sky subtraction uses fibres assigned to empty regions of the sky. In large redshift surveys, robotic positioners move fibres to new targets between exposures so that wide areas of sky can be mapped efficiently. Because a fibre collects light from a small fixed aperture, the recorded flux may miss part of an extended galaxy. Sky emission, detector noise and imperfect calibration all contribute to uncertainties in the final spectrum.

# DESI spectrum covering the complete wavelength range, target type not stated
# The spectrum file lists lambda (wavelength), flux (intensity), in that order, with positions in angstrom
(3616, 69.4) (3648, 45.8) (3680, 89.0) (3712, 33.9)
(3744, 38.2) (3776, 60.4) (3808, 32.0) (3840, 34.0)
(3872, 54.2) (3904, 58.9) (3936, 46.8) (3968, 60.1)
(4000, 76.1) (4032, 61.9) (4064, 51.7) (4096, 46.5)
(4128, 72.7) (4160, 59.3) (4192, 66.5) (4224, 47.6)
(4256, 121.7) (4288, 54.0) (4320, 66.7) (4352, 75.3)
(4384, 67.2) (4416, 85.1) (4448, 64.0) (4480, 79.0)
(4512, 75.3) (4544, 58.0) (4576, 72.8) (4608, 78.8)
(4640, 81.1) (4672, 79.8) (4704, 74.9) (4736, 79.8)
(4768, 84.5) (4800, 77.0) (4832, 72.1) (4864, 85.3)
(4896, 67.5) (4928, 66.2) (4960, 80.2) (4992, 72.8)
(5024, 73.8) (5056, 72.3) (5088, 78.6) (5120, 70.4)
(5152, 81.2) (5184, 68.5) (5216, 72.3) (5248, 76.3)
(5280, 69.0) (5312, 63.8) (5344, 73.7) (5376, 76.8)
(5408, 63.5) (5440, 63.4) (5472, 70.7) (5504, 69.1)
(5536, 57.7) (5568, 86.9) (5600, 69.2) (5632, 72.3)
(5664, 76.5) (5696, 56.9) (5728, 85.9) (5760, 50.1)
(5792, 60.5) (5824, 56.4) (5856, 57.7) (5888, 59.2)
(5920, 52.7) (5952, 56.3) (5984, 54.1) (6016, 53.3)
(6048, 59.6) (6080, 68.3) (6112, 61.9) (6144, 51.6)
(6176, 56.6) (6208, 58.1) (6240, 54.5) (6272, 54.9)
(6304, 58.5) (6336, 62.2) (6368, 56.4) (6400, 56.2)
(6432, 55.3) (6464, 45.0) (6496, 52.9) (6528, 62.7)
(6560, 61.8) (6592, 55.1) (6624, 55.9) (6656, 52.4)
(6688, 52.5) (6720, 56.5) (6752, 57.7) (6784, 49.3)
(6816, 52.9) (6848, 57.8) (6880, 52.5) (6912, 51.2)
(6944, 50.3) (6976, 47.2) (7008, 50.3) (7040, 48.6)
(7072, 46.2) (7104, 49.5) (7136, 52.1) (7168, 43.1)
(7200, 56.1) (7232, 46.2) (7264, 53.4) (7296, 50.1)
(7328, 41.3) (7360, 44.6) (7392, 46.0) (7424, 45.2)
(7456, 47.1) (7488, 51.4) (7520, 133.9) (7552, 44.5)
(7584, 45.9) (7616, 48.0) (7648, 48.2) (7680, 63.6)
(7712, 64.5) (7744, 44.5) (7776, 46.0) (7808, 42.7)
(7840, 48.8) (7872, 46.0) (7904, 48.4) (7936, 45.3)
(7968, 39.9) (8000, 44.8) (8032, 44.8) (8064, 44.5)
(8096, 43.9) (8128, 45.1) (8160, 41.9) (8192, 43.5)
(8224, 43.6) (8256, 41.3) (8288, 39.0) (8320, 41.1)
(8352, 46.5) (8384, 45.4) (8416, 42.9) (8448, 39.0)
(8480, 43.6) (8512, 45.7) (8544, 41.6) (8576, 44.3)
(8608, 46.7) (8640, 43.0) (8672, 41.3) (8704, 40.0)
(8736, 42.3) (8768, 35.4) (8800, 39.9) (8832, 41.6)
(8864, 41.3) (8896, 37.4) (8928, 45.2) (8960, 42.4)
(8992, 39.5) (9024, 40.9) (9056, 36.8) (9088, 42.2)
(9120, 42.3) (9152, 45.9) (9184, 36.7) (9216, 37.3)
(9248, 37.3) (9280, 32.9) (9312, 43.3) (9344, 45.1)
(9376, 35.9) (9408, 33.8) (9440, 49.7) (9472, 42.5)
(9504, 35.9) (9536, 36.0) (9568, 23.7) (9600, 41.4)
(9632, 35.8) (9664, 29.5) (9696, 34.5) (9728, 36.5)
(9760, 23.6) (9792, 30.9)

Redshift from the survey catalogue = 0.14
